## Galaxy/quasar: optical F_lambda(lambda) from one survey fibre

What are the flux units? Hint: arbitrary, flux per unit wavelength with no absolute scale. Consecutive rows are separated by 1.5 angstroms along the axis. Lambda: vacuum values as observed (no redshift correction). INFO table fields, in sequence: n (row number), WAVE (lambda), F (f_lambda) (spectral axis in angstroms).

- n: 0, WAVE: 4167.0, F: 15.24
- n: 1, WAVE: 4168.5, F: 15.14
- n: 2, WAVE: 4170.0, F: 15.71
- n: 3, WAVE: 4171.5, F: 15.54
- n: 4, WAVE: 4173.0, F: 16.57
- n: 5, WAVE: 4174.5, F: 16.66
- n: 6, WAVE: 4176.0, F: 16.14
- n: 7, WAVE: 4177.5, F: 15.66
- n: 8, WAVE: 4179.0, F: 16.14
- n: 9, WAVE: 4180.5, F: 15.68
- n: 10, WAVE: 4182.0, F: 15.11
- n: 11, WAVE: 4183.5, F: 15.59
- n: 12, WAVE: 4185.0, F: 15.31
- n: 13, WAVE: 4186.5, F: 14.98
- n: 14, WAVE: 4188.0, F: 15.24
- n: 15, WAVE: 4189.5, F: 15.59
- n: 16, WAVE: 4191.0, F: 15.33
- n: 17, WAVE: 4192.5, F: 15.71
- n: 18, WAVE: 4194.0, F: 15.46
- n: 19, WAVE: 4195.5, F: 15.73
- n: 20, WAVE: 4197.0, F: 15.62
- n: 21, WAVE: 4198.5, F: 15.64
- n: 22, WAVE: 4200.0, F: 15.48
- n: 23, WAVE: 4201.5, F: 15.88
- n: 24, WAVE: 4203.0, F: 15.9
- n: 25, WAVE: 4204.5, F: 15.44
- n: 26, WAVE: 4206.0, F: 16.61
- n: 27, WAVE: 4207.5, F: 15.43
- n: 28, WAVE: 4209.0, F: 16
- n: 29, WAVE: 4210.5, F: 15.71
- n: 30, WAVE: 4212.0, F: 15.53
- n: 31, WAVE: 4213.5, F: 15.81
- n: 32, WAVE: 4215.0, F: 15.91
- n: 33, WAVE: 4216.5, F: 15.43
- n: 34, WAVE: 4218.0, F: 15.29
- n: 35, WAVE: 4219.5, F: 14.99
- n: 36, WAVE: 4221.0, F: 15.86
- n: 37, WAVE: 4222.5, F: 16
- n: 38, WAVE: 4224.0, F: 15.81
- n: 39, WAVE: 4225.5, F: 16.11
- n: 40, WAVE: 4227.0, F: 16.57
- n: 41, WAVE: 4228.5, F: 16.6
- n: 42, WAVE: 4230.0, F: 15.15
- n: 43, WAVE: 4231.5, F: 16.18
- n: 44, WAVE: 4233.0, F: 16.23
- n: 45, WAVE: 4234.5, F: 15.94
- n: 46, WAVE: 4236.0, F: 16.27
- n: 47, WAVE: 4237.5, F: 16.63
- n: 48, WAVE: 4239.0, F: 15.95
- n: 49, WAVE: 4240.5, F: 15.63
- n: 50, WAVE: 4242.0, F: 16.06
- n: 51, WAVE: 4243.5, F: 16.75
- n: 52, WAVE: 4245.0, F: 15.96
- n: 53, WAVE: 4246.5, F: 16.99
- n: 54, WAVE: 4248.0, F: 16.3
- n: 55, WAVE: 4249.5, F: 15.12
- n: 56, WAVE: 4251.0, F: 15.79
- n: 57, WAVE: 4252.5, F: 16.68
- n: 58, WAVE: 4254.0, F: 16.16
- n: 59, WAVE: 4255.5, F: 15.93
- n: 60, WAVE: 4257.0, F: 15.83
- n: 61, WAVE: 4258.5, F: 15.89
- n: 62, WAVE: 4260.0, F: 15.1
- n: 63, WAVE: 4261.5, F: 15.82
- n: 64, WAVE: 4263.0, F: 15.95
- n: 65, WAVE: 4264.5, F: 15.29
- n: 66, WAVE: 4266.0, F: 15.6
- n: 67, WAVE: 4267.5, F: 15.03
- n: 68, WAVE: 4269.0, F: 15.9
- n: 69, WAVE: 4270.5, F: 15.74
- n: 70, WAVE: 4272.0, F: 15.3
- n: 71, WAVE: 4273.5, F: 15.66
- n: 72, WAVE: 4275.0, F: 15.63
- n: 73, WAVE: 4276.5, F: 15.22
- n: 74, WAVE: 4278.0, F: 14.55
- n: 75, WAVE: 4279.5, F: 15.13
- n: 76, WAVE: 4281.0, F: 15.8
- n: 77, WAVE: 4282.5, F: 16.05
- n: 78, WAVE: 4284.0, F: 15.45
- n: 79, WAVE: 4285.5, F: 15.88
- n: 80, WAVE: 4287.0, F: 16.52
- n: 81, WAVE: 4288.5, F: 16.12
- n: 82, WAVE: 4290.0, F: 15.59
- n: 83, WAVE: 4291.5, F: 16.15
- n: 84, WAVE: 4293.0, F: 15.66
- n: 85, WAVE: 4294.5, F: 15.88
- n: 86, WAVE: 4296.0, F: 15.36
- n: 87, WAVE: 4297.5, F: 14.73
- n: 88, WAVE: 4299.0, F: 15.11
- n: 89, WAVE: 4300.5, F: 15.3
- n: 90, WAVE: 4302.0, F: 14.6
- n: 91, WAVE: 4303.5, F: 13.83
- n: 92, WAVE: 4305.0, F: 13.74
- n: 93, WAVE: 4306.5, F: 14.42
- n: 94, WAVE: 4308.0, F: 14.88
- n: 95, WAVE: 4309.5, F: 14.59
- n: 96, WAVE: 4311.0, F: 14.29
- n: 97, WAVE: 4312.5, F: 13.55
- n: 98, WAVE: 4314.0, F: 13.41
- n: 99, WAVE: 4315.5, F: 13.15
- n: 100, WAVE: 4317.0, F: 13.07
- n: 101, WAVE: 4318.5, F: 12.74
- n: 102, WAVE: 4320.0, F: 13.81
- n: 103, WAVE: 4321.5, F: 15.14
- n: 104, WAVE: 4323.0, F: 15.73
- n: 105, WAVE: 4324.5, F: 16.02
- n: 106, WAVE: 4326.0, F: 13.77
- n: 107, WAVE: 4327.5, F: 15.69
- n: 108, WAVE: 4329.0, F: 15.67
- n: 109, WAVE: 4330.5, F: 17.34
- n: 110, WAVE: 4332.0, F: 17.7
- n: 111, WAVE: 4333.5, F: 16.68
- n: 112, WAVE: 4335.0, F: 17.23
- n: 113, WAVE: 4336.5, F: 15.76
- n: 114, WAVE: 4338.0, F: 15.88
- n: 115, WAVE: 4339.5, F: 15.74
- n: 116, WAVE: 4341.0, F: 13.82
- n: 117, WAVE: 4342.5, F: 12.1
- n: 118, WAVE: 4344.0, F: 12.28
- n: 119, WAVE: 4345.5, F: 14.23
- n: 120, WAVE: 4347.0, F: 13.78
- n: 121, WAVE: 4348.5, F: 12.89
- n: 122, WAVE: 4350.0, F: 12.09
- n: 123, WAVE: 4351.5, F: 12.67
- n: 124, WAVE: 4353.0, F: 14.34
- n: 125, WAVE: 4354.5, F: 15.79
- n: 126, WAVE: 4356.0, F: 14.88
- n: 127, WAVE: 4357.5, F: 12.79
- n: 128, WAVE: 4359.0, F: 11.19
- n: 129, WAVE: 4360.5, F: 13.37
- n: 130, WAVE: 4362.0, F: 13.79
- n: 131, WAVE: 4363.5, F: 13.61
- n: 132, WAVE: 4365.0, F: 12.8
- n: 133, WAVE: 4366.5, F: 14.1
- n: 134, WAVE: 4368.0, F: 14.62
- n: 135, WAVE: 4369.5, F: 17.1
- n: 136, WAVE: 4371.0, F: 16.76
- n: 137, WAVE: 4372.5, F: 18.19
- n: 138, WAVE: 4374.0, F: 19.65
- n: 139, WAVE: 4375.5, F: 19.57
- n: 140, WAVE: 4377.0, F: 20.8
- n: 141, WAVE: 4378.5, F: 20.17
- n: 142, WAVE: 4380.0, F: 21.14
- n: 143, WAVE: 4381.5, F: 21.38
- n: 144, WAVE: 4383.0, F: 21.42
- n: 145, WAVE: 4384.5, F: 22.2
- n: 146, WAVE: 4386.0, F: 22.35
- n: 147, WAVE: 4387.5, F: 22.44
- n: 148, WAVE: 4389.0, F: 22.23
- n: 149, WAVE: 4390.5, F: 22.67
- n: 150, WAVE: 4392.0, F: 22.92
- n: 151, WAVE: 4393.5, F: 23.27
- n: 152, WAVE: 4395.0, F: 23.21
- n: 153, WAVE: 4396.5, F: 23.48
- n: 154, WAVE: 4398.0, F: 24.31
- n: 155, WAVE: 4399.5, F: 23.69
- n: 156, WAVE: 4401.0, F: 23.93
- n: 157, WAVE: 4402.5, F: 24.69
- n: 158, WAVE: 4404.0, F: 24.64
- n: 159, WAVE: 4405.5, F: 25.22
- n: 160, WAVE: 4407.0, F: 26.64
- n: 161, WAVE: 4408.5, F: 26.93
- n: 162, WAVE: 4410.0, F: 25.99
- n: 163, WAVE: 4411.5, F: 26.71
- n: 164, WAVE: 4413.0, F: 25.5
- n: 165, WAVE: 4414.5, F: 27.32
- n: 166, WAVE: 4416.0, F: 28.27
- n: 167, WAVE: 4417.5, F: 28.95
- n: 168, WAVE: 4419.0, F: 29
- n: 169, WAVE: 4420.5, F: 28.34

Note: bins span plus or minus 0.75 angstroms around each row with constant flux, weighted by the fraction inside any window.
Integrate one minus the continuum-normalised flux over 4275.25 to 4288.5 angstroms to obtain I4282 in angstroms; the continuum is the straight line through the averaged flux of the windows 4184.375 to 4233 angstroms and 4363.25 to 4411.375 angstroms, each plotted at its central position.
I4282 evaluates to 1.8 angstroms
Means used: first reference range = 15.7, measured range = 15.6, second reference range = 21.5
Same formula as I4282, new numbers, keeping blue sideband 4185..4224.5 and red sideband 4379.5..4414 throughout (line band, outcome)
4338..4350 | 4.4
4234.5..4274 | 4.0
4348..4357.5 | 3.6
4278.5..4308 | 6.2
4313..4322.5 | 3.2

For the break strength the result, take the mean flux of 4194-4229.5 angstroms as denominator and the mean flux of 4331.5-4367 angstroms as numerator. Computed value 0.89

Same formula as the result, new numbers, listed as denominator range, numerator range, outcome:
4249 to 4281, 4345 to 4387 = 1.05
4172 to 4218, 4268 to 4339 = 0.97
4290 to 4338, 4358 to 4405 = 1.32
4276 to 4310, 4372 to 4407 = 1.47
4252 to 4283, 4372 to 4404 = 1.42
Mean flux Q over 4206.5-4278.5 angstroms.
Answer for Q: 15.8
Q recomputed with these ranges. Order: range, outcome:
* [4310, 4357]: 14.5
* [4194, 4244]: 15.9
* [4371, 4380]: 19.6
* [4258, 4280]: 15.5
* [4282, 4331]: 14.9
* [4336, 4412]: 18.7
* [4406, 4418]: 27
